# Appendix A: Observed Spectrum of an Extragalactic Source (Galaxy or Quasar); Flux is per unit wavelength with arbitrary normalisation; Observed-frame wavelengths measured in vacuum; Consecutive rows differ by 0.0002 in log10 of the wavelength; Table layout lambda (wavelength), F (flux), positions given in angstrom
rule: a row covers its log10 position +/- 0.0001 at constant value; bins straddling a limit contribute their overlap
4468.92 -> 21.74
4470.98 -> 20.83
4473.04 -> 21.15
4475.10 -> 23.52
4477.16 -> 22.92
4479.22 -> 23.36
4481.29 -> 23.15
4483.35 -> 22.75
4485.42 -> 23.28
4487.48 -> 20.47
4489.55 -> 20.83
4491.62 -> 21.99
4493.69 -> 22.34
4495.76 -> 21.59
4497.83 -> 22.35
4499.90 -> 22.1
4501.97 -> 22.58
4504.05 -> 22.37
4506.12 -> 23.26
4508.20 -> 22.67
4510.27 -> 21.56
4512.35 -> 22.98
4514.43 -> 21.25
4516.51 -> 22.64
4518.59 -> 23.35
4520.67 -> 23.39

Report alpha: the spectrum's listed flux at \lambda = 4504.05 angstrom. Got 22.37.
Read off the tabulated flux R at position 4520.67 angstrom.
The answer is 23.39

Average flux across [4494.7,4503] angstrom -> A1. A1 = 22.2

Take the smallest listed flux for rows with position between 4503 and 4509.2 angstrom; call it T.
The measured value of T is 22.37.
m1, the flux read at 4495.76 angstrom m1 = 21.59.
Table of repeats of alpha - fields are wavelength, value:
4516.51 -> 22.64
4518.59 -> 23.35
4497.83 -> 22.35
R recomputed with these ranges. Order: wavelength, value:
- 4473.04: 21.15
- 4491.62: 21.99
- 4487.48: 20.47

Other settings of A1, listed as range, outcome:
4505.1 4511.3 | 22.5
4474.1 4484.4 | 23.1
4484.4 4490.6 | 21.5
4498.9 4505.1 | 22.4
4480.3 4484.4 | 22.9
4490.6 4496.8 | 22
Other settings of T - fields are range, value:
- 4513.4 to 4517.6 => 21.25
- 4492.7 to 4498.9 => 21.59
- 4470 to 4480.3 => 20.83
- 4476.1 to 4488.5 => 20.47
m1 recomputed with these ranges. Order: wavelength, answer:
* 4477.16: 22.92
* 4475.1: 23.52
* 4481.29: 23.15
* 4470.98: 20.83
